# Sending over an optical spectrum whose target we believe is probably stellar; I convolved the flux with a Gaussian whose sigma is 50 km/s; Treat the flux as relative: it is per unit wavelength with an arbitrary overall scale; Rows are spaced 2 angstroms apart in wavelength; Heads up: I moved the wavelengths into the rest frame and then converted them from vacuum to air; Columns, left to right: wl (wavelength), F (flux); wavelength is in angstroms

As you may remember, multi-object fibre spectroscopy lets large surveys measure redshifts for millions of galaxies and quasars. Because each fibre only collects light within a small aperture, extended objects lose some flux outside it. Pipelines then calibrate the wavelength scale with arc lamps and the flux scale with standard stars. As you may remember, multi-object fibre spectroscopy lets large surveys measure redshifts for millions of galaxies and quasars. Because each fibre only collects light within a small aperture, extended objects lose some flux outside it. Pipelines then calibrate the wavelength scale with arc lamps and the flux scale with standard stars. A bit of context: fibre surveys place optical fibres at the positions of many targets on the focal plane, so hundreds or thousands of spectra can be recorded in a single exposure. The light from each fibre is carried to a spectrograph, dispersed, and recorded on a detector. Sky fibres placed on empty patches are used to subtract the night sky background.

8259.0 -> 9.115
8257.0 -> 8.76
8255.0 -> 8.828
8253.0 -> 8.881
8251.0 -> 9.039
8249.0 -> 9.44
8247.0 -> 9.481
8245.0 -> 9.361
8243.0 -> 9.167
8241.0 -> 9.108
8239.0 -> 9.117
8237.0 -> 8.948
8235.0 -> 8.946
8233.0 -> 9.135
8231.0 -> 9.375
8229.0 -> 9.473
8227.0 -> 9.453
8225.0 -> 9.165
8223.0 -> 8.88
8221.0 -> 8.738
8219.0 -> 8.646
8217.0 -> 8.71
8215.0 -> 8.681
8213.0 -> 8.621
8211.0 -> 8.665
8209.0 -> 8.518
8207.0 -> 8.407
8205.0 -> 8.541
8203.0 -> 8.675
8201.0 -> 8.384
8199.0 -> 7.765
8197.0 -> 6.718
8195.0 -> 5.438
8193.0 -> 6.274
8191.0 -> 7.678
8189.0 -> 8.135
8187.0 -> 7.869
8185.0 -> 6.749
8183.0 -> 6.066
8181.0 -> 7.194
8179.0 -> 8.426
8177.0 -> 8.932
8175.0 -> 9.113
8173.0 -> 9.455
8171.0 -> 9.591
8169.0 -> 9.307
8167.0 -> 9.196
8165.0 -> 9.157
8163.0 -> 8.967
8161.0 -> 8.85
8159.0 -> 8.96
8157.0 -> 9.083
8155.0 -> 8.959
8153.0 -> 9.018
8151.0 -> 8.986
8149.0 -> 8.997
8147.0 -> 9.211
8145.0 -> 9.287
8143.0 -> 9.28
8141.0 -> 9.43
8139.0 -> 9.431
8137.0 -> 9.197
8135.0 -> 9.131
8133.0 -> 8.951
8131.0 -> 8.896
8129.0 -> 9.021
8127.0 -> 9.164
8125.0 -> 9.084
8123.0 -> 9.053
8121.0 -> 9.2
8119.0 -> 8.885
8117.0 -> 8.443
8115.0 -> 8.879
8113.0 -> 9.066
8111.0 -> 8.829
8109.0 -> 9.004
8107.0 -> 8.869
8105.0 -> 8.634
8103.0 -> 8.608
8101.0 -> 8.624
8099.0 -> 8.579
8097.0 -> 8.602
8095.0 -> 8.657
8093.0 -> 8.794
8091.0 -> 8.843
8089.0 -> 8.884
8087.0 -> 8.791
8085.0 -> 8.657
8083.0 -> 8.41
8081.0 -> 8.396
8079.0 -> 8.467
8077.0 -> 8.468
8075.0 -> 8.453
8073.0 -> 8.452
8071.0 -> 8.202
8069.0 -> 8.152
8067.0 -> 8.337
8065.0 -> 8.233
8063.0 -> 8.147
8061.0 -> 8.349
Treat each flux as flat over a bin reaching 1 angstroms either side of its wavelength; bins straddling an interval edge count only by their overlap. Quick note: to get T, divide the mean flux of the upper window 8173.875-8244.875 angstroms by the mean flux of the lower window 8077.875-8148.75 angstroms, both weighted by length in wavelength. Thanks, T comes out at 0.94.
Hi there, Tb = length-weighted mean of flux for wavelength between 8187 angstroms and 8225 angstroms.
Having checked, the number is 8.1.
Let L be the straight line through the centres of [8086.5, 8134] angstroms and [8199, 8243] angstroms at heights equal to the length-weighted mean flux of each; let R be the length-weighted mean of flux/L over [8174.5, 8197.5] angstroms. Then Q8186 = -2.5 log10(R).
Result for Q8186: 0.200 mag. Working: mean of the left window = 8.85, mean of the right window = 8.85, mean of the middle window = 7.36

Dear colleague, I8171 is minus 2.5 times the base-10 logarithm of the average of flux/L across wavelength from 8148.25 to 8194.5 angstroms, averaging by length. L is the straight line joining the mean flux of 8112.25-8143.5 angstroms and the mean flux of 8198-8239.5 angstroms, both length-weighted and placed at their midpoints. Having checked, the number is 0.06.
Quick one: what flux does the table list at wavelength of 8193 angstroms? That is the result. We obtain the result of 6.274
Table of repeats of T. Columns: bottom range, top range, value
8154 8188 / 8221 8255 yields 1.07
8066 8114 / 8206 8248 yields 1.04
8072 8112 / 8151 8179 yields 1.05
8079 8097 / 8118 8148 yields 1.06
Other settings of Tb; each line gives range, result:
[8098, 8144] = 8.97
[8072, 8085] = 8.46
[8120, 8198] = 8.6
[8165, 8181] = 9.02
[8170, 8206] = 7.83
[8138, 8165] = 9.11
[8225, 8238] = 9.22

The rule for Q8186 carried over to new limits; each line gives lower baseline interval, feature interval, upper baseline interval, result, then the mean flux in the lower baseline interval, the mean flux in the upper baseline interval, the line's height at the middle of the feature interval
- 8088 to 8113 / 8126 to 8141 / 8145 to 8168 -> -0.02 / 8.76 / 9.05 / 8.93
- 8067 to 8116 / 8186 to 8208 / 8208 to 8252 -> 0.17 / 8.63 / 9.03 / 8.94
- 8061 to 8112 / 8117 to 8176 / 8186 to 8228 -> -0.09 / 8.56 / 8.19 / 8.37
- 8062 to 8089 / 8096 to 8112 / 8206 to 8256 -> -0.02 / 8.42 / 8.99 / 8.52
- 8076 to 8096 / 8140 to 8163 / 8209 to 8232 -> -0.04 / 8.64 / 8.93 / 8.78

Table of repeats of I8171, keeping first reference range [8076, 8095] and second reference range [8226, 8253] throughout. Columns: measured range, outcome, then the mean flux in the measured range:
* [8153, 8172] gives -0.02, 9.11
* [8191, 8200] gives 0.33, 6.67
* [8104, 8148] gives -0.03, 9.04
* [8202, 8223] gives 0.06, 8.63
